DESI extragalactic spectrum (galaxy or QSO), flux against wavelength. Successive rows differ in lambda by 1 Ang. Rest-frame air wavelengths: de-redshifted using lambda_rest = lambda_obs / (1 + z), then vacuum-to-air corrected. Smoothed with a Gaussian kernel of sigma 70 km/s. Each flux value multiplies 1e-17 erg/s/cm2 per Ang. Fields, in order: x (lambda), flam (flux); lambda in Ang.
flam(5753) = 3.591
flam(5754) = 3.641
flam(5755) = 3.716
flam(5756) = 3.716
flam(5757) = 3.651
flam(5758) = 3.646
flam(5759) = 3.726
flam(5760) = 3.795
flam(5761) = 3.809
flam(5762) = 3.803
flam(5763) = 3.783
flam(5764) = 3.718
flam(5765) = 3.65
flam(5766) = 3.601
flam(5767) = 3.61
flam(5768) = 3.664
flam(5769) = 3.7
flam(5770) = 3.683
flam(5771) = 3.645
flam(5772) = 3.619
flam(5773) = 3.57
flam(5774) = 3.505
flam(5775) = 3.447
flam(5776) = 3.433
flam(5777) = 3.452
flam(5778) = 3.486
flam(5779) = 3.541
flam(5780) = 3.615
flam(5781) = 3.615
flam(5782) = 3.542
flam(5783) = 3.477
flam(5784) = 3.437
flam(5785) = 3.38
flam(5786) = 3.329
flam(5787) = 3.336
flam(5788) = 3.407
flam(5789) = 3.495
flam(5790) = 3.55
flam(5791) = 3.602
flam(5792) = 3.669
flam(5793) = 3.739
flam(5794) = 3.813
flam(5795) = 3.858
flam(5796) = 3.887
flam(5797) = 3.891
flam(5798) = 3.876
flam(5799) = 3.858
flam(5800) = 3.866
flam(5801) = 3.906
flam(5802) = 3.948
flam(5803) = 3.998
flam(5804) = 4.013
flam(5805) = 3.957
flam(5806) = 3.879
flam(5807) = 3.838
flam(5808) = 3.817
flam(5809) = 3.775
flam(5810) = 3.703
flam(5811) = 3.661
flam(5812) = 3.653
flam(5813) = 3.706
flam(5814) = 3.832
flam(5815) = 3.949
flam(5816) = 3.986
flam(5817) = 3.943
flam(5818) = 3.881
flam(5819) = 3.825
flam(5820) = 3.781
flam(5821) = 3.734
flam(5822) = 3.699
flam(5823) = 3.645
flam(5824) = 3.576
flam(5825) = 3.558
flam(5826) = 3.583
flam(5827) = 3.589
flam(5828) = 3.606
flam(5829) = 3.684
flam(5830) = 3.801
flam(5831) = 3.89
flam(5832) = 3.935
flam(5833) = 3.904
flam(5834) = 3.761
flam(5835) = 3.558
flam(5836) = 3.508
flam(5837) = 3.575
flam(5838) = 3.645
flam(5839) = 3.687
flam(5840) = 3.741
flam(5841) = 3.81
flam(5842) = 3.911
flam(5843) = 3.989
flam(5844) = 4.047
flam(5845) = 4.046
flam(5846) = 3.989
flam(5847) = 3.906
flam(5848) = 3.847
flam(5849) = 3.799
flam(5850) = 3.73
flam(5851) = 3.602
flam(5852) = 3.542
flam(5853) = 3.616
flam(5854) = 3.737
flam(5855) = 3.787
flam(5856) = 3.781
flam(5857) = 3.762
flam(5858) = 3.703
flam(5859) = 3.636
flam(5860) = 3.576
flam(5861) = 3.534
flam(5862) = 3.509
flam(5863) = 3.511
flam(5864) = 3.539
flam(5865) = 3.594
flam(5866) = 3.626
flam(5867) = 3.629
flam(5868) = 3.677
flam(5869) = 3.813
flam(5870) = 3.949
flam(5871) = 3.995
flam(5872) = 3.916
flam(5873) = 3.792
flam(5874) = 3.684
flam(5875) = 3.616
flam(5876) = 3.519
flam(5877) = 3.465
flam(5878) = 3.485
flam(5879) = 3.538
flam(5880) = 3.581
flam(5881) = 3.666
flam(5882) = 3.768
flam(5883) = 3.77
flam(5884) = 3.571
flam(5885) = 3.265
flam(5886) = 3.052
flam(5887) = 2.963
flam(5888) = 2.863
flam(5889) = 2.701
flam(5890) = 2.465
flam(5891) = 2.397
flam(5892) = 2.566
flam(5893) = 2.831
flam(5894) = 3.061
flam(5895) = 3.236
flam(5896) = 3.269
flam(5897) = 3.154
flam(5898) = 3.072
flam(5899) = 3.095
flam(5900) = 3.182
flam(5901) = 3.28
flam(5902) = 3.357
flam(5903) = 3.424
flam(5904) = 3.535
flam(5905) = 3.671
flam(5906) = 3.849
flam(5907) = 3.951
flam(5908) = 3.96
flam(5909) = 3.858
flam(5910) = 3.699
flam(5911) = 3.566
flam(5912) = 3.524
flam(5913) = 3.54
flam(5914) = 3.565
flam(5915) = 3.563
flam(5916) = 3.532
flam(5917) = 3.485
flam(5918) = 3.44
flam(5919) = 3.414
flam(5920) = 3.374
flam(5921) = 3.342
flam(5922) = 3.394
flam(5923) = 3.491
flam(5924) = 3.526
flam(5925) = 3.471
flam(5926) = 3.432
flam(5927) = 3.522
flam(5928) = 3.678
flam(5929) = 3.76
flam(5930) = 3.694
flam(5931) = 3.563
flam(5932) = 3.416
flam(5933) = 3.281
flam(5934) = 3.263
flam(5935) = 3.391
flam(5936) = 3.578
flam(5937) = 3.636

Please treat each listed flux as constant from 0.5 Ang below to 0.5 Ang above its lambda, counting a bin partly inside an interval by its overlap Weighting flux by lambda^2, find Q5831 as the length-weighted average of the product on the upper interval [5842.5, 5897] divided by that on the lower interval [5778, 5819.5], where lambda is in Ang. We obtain 0.97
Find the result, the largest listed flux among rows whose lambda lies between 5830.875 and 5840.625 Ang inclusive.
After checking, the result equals 3.935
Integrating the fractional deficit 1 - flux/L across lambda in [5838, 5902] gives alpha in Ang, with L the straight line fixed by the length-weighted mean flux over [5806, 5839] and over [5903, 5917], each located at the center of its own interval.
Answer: 3.2 Ang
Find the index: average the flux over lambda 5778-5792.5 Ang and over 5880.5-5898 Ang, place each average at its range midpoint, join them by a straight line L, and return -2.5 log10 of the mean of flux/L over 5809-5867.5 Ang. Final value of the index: -0.14 mag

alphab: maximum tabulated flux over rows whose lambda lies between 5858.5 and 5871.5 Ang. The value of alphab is 3.995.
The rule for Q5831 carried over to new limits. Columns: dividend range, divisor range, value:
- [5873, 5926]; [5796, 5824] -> 0.91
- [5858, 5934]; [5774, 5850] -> 0.95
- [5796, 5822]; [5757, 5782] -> 1.08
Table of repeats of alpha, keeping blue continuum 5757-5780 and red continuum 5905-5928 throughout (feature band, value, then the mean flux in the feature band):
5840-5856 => -1.0 Ang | 3.82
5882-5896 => 2.2 Ang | 3.02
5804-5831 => -1.1 Ang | 3.76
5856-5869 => -0.1 Ang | 3.62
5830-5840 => -0.3 Ang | 3.72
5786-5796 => 0.0 Ang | 3.61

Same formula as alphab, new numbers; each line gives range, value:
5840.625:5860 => 4.047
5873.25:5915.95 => 3.96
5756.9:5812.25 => 4.013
